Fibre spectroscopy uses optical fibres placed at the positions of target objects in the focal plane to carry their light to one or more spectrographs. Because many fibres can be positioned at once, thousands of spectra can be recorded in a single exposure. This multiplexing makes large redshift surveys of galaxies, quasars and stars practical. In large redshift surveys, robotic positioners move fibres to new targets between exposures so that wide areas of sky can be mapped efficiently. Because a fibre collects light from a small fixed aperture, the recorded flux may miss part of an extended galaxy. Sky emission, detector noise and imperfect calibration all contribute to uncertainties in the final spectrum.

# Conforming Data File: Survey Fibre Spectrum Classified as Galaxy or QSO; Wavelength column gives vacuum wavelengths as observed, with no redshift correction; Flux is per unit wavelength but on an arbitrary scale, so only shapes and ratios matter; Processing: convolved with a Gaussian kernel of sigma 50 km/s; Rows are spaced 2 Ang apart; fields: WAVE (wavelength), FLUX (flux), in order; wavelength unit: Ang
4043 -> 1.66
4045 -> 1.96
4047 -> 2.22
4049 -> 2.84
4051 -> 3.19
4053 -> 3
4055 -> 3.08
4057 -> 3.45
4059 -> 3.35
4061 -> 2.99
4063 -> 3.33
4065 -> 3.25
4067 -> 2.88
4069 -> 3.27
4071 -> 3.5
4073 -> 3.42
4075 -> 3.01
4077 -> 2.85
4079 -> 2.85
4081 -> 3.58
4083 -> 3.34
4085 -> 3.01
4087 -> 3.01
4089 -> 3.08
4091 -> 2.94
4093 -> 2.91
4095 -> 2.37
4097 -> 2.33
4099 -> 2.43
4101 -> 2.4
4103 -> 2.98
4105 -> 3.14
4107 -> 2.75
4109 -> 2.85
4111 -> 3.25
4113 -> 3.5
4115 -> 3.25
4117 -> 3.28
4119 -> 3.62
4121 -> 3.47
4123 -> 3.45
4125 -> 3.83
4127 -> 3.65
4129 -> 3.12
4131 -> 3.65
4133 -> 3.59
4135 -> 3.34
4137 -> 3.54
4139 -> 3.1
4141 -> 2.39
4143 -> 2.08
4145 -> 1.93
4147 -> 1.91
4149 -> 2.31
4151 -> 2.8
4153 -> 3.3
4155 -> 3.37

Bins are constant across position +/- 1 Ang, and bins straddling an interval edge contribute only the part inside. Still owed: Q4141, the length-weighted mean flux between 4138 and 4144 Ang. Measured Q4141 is 2.52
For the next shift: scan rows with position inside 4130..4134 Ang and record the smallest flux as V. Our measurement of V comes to 3.59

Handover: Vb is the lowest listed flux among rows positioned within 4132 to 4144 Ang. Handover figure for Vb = 2.08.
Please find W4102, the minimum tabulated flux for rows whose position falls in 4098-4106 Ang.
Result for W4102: 2.4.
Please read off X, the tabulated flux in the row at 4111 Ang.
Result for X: 3.25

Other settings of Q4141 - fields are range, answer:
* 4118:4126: 3.59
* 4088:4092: 3.01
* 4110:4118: 3.32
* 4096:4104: 2.54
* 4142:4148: 1.97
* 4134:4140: 3.33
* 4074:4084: 3.13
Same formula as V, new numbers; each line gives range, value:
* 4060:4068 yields 2.88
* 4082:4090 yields 3.01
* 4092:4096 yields 2.37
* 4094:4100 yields 2.33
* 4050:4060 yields 3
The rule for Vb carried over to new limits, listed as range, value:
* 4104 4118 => 2.75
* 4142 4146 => 1.93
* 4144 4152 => 1.91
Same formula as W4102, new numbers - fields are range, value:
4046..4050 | 2.22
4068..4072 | 3.27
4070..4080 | 2.85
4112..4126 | 3.25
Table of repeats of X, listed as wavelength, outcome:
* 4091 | 2.94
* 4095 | 2.37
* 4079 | 2.85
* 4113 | 3.5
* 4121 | 3.47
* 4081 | 3.58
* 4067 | 2.88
